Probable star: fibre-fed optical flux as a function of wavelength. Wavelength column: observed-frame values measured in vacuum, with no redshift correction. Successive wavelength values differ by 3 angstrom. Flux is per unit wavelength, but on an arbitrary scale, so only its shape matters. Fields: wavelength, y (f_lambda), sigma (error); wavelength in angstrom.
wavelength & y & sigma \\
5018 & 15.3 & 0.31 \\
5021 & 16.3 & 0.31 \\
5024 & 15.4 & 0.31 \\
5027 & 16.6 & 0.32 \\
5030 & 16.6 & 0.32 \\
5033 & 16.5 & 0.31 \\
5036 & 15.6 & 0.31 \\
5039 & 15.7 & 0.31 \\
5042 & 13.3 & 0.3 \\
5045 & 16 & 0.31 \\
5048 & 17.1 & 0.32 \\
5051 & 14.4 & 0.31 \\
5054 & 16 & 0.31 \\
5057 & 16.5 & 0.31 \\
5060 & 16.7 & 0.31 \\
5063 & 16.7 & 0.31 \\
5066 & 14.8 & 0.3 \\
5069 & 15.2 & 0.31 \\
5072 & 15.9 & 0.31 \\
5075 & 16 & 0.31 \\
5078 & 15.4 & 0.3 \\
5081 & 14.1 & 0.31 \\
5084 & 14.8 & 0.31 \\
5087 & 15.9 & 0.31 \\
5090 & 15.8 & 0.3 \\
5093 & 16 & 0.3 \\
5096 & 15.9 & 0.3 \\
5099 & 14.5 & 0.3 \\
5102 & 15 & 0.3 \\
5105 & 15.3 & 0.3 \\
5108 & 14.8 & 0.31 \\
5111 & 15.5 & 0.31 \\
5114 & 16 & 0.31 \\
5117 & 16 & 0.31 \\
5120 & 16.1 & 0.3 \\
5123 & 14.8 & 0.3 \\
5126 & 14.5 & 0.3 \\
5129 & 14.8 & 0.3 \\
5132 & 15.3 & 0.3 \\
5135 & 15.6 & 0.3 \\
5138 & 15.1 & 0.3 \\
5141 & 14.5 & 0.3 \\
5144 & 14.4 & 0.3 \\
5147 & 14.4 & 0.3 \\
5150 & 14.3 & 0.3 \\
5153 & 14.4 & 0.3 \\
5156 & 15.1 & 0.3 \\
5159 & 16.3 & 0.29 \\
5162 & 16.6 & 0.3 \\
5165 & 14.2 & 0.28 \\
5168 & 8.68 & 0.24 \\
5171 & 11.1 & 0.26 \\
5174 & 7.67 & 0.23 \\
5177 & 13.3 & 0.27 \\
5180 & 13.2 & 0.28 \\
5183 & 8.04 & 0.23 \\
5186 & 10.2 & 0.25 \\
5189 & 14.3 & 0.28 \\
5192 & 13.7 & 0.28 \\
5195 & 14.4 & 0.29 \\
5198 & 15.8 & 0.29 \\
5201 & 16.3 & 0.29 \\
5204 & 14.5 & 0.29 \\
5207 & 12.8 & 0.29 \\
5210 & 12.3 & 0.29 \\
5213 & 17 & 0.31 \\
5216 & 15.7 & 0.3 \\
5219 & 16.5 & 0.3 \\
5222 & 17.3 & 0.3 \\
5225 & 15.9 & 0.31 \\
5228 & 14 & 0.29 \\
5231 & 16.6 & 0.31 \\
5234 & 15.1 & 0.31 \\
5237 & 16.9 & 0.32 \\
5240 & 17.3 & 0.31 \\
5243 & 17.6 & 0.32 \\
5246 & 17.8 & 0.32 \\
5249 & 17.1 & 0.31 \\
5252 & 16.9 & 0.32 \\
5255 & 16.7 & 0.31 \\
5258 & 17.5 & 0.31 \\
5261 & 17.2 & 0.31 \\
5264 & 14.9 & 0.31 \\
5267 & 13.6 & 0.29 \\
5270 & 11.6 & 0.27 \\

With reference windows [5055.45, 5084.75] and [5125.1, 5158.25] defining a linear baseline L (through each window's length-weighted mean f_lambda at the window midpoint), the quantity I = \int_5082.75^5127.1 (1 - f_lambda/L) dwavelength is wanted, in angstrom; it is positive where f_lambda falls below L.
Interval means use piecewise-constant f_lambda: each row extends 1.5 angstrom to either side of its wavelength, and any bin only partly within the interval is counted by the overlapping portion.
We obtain -0.5 angstrom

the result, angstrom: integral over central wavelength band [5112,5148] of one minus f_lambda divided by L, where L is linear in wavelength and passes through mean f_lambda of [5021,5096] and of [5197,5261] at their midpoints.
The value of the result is 1.7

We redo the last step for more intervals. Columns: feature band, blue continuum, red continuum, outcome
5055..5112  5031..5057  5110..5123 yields 0.7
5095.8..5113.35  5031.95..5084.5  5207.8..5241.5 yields 0.6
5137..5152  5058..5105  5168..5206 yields -0.8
